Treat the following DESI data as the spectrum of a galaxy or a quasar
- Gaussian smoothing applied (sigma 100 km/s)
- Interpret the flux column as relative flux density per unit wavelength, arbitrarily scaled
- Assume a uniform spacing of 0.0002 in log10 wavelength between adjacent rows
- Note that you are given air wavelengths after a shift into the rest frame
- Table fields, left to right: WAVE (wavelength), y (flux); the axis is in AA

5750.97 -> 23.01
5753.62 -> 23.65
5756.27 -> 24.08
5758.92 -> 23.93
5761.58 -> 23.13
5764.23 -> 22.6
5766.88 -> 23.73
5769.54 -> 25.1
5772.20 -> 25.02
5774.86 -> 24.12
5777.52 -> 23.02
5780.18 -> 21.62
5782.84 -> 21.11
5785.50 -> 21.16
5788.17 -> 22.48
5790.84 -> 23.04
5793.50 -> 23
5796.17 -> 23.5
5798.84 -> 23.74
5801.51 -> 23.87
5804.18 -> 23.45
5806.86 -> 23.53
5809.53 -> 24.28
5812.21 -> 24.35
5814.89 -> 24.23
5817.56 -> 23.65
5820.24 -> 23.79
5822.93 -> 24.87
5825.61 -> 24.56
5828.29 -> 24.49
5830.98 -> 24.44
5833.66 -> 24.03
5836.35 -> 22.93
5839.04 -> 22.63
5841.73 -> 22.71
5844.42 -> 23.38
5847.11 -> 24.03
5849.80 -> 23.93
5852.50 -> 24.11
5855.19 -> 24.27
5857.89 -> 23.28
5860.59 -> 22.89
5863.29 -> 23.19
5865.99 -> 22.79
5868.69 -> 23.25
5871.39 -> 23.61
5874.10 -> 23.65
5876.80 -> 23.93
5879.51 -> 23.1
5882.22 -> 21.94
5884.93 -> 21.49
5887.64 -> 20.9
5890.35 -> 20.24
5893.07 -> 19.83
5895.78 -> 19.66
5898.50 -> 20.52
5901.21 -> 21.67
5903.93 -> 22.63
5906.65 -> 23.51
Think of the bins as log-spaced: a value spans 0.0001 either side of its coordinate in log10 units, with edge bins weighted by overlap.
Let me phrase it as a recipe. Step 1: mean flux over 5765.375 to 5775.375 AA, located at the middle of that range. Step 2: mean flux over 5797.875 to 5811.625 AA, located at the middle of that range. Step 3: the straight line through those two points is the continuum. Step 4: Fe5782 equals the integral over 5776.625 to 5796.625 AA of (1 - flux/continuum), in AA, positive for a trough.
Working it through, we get 1.5 AA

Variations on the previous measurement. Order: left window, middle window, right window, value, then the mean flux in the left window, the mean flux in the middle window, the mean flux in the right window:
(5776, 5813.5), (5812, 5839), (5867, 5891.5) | -1.5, 23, 24.1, 22.5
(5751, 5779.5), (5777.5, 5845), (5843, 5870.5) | 0.7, 23.7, 23.4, 23.5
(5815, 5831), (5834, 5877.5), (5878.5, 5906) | -1.1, 24.3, 23.4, 21.2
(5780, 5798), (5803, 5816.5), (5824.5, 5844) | -0.6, 22.4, 24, 23.7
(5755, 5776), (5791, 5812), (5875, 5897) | -0.4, 24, 23.6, 21.4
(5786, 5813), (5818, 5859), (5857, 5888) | -1.2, 23.4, 23.8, 22.9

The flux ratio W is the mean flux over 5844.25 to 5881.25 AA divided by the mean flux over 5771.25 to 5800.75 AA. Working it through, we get 1.03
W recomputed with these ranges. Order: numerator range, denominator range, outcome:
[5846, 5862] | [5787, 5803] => 1.02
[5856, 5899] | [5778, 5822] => 0.96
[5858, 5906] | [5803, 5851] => 0.93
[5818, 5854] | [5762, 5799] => 1.03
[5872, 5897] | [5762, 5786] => 0.94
